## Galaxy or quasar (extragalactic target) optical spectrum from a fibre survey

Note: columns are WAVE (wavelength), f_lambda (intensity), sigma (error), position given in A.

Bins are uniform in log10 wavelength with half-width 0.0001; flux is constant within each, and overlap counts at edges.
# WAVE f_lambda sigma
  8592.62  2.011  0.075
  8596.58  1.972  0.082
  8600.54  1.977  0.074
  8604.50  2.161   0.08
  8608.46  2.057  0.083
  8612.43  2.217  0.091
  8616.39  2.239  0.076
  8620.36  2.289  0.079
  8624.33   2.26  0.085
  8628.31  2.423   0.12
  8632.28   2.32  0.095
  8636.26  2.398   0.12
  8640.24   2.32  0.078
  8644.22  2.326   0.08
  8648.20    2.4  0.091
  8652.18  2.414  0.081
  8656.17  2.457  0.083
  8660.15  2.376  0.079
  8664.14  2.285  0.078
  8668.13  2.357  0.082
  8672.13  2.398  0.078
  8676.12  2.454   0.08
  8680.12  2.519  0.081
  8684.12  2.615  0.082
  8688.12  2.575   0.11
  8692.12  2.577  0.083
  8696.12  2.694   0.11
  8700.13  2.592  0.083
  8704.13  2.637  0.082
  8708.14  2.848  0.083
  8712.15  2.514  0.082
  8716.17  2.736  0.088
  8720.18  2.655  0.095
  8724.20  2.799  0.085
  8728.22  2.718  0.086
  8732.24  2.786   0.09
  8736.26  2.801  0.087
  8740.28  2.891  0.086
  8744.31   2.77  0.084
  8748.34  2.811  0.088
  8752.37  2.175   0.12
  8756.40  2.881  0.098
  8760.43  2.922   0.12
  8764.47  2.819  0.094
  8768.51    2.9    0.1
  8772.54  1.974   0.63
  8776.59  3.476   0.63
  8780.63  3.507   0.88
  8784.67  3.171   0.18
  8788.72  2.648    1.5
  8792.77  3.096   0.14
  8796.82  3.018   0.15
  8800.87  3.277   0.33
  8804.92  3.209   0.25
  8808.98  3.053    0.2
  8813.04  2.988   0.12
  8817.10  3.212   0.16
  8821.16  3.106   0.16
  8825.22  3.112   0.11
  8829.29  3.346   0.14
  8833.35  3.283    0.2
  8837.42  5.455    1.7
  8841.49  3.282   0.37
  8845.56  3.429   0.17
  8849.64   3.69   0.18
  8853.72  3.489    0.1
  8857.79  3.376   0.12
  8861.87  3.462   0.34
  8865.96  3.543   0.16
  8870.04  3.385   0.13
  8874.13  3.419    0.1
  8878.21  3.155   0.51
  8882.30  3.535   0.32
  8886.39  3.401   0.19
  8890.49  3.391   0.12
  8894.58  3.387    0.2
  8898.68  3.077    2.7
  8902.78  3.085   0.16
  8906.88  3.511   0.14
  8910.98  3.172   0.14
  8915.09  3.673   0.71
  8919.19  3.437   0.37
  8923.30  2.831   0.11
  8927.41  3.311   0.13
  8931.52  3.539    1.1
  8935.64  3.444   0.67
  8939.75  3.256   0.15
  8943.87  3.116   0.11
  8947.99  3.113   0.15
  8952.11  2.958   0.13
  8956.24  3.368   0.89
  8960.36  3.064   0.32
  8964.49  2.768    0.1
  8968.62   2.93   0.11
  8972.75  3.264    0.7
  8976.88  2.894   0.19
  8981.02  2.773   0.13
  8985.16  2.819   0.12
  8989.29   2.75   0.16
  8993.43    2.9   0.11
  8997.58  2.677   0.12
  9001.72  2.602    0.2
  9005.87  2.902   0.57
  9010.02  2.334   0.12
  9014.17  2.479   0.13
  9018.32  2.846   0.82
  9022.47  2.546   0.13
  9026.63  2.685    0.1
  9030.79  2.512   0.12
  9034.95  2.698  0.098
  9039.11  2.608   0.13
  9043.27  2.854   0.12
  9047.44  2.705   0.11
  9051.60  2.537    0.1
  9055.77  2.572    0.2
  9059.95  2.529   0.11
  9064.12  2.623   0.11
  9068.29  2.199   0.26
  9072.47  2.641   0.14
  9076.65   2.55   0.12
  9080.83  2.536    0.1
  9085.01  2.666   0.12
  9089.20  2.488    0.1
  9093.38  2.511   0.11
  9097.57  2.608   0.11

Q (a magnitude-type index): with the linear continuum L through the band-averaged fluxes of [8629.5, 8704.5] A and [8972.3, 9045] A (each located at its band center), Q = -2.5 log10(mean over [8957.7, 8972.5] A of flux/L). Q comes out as -0.11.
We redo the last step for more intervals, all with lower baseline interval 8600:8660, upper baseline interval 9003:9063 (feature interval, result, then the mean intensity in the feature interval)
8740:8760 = -0.13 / 2.71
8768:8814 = -0.24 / 3.03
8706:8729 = -0.15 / 2.71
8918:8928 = -0.24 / 3.15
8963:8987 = -0.13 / 2.91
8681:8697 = -0.11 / 2.6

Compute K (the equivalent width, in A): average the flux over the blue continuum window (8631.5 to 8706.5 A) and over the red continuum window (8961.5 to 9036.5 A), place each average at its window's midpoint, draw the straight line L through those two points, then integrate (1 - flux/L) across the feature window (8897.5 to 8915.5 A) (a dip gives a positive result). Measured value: -4.14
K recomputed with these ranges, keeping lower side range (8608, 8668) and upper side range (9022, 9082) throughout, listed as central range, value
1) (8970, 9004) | -3.88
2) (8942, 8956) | -3.21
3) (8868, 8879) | -3.84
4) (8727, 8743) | -2.77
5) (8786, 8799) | -2.76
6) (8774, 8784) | -3.92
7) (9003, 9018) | -0.26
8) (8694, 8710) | -2.19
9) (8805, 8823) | -4.91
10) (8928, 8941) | -4.64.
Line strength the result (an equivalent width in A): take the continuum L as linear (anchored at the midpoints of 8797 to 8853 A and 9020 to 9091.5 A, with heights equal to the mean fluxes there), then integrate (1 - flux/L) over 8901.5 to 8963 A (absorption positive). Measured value -4.7 A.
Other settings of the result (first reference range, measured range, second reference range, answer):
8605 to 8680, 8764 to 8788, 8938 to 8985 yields -3.1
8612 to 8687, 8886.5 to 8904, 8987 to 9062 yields -4.8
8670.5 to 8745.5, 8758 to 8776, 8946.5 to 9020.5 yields -0.1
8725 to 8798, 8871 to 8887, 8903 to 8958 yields -1.2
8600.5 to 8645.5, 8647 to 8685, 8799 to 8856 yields 1.2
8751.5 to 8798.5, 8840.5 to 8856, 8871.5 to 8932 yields -1.7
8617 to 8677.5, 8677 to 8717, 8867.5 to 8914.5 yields -1.0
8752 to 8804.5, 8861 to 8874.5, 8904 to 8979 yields -1.6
